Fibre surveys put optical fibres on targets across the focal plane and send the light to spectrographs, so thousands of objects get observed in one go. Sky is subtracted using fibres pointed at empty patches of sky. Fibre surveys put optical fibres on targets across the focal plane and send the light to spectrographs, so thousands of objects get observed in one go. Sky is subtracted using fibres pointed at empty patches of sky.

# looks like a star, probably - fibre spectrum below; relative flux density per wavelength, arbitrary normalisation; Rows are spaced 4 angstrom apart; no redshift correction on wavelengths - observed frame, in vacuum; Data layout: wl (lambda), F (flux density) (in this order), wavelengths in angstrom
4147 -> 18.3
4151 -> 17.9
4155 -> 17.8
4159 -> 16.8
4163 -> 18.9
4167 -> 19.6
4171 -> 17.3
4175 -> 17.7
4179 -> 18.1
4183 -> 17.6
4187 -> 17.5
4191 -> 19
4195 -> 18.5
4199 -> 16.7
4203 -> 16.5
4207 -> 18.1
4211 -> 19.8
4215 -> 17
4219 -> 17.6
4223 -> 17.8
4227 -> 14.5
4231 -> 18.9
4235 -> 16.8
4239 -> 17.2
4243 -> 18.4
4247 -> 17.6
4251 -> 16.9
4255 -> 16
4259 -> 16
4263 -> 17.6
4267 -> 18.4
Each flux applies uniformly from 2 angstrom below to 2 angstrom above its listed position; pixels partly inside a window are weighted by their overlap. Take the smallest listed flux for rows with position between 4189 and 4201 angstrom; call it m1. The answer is 16.7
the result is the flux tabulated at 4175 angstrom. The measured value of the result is 17.7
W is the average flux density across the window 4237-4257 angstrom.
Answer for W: 17.2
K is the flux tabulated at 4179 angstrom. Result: 18.1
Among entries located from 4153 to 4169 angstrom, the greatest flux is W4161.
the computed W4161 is 19.6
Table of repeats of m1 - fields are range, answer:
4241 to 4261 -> 16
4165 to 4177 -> 17.3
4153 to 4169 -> 16.8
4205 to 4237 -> 14.5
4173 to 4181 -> 17.7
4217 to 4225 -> 17.6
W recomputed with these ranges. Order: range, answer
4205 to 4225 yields 18.1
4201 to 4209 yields 17.3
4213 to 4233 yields 17.2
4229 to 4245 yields 17.8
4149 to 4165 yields 17.9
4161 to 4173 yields 18.6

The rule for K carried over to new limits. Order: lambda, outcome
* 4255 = 16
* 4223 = 17.8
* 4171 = 17.3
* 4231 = 18.9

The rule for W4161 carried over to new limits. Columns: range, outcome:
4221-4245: 18.9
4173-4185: 18.1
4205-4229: 19.8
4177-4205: 19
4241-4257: 18.4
